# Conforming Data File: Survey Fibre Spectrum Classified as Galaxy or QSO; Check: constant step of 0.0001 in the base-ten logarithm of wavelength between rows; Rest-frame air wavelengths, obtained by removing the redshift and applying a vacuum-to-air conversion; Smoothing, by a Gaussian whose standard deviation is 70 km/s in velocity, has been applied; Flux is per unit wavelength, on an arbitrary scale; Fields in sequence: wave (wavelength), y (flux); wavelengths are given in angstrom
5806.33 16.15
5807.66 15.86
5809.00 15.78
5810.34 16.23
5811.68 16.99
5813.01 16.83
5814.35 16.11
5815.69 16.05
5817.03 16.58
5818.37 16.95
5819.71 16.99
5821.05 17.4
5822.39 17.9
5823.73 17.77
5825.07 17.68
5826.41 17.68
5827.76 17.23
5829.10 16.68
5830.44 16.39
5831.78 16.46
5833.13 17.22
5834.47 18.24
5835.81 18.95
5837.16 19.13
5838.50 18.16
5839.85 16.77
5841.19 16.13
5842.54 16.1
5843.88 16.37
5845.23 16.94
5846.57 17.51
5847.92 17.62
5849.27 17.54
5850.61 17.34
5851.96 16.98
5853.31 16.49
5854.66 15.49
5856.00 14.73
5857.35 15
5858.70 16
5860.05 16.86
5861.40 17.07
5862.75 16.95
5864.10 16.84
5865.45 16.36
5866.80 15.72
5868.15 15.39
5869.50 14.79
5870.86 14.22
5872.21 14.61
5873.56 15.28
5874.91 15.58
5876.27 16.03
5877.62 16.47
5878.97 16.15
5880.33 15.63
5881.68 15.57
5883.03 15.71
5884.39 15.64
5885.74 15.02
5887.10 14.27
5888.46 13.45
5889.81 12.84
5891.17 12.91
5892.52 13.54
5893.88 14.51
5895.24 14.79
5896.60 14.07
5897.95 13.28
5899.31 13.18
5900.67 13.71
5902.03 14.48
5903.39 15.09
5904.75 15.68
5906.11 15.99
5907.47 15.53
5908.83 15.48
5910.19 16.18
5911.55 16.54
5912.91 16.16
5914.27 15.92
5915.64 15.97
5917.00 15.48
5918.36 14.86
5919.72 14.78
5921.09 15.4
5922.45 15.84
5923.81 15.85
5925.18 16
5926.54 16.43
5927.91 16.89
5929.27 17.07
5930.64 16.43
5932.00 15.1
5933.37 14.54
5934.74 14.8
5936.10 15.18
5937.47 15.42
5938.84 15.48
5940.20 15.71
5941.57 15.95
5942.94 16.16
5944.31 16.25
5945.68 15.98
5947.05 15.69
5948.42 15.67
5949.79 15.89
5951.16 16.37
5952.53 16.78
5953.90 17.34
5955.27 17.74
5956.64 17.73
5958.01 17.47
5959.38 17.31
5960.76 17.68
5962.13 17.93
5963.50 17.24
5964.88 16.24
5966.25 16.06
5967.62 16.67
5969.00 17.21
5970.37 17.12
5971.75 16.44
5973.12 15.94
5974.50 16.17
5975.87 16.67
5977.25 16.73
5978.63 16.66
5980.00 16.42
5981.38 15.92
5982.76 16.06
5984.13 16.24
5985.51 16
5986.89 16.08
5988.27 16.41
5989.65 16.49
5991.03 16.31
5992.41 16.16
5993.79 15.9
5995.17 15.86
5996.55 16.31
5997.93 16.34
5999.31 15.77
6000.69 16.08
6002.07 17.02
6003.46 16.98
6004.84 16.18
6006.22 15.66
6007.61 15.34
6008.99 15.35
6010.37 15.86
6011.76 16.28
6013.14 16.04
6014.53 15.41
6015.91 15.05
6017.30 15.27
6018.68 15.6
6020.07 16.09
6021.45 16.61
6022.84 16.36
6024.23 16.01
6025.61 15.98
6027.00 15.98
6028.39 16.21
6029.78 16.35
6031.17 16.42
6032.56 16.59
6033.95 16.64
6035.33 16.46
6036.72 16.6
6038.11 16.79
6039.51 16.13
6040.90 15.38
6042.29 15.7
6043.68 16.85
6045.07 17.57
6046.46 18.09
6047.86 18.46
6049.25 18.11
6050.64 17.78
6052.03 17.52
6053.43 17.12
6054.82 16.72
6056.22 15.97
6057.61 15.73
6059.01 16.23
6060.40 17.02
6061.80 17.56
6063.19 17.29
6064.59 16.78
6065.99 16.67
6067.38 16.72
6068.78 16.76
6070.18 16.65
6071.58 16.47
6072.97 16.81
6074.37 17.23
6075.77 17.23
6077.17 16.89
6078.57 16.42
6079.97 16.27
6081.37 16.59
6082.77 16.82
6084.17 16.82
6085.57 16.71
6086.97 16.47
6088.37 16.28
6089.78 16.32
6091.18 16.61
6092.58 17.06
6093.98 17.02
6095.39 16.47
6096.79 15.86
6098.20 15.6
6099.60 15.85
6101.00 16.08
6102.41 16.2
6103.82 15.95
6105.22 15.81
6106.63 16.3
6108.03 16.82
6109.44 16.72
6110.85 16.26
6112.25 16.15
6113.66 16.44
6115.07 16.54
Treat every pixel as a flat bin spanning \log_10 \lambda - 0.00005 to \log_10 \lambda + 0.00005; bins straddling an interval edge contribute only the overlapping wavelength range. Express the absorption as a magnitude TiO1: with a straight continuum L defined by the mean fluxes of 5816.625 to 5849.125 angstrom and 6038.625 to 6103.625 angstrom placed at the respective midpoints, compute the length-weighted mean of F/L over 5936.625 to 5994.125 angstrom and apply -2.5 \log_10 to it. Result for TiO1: 0.03 mag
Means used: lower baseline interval 17.3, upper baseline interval 16.7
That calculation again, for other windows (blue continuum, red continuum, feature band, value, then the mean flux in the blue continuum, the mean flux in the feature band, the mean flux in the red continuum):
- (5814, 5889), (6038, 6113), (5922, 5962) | 0.02 mag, 16.4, 16.3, 16.7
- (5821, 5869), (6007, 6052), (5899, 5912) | 0.10 mag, 16.9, 15.2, 16.4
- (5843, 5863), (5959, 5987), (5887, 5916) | 0.13 mag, 16.6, 14.7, 16.6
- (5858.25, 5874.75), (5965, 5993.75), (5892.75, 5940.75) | 0.05 mag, 15.8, 15.3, 16.4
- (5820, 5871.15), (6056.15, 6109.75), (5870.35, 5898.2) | 0.14 mag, 16.8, 14.8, 16.5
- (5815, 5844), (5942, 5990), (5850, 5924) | 0.11 mag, 17.2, 15.3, 16.6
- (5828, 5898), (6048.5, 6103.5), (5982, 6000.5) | 0.02 mag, 15.9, 16.1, 16.7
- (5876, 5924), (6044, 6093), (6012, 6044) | 0.02 mag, 15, 16.1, 16.9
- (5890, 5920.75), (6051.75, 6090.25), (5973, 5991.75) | -0.04 mag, 14.9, 16.3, 16.7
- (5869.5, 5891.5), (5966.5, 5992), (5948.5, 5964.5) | -0.07 mag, 15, 17.1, 16.4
